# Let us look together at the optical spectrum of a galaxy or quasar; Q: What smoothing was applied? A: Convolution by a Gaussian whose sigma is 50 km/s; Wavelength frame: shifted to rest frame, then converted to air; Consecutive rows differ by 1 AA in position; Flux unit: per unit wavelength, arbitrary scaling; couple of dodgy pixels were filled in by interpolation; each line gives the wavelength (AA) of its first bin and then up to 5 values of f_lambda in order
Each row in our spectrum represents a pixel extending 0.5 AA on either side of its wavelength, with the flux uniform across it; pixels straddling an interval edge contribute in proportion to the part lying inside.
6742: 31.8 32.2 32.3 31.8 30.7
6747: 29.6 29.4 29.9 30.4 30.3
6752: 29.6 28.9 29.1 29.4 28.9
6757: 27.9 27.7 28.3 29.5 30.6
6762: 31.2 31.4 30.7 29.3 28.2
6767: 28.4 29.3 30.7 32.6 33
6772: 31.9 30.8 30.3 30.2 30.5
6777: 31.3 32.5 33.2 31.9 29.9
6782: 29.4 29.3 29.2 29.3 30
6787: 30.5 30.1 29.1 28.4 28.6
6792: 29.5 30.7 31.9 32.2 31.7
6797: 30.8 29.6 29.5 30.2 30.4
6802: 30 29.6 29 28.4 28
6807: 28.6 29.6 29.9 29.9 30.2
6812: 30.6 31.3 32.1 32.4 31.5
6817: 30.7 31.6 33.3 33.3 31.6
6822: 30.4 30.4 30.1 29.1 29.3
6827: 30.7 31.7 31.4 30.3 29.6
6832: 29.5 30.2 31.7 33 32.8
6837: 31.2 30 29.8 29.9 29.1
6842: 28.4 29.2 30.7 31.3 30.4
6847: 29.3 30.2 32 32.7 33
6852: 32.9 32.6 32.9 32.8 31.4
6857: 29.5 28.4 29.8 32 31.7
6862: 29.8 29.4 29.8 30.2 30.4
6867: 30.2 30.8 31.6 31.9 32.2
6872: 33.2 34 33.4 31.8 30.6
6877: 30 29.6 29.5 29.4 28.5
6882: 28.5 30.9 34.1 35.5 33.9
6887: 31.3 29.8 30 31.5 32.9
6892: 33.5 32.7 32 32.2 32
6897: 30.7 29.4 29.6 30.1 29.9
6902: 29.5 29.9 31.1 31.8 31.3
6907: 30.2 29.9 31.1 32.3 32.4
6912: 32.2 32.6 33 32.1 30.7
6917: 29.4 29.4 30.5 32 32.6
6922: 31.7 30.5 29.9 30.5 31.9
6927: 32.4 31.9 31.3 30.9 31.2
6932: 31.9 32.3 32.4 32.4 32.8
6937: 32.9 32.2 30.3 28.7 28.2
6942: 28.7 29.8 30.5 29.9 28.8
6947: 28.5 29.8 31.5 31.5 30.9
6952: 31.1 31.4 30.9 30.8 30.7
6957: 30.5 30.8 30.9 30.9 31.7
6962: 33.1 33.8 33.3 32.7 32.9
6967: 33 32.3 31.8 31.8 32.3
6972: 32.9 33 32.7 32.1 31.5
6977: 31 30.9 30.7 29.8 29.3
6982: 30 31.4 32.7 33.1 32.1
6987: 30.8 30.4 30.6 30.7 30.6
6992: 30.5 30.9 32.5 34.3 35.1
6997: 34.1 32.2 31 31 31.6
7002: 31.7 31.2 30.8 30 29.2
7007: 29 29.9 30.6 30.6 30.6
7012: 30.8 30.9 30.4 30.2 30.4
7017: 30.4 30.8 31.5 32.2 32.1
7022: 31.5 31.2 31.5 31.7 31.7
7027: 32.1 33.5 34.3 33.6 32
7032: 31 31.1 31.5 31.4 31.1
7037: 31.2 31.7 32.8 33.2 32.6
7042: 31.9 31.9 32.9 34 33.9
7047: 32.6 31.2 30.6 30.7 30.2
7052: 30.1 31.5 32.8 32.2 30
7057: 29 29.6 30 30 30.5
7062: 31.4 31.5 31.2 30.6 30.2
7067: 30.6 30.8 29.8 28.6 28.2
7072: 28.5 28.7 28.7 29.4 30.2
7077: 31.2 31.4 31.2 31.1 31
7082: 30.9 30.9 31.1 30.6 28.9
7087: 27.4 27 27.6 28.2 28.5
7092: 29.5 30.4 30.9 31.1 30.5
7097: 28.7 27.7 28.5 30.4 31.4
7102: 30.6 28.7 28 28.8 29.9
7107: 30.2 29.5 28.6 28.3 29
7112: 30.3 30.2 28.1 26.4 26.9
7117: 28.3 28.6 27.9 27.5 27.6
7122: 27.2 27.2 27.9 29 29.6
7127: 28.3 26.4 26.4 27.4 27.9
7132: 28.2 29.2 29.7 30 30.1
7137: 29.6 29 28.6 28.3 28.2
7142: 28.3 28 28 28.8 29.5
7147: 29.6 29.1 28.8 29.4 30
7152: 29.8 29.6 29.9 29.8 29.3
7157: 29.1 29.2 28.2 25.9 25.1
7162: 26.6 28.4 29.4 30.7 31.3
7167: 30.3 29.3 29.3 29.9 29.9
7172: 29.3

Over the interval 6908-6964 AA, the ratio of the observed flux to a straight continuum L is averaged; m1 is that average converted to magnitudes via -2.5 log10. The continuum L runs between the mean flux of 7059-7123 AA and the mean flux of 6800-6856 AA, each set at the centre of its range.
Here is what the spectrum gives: -0.034 mag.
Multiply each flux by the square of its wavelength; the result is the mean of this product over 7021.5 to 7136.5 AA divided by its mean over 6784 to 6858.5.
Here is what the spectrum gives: 1.1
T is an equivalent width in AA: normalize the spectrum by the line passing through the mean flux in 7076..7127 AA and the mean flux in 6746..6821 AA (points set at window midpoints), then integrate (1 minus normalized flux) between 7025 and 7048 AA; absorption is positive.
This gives -2.3 AA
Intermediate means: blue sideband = 30.2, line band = 32.3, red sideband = 29.2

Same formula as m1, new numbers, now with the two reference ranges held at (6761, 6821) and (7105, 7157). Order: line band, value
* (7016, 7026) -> -0.08 mag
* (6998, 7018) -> -0.05 mag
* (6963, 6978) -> -0.10 mag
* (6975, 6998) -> -0.07 mag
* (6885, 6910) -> -0.05 mag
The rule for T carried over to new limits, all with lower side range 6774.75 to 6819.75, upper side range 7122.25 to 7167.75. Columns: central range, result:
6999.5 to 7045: -3.3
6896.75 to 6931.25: -1.4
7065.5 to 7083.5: -0.6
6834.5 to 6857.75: -0.7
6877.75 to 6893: -0.7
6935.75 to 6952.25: -0.3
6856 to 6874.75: -0.6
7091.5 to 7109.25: -0.4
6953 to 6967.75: -1.1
